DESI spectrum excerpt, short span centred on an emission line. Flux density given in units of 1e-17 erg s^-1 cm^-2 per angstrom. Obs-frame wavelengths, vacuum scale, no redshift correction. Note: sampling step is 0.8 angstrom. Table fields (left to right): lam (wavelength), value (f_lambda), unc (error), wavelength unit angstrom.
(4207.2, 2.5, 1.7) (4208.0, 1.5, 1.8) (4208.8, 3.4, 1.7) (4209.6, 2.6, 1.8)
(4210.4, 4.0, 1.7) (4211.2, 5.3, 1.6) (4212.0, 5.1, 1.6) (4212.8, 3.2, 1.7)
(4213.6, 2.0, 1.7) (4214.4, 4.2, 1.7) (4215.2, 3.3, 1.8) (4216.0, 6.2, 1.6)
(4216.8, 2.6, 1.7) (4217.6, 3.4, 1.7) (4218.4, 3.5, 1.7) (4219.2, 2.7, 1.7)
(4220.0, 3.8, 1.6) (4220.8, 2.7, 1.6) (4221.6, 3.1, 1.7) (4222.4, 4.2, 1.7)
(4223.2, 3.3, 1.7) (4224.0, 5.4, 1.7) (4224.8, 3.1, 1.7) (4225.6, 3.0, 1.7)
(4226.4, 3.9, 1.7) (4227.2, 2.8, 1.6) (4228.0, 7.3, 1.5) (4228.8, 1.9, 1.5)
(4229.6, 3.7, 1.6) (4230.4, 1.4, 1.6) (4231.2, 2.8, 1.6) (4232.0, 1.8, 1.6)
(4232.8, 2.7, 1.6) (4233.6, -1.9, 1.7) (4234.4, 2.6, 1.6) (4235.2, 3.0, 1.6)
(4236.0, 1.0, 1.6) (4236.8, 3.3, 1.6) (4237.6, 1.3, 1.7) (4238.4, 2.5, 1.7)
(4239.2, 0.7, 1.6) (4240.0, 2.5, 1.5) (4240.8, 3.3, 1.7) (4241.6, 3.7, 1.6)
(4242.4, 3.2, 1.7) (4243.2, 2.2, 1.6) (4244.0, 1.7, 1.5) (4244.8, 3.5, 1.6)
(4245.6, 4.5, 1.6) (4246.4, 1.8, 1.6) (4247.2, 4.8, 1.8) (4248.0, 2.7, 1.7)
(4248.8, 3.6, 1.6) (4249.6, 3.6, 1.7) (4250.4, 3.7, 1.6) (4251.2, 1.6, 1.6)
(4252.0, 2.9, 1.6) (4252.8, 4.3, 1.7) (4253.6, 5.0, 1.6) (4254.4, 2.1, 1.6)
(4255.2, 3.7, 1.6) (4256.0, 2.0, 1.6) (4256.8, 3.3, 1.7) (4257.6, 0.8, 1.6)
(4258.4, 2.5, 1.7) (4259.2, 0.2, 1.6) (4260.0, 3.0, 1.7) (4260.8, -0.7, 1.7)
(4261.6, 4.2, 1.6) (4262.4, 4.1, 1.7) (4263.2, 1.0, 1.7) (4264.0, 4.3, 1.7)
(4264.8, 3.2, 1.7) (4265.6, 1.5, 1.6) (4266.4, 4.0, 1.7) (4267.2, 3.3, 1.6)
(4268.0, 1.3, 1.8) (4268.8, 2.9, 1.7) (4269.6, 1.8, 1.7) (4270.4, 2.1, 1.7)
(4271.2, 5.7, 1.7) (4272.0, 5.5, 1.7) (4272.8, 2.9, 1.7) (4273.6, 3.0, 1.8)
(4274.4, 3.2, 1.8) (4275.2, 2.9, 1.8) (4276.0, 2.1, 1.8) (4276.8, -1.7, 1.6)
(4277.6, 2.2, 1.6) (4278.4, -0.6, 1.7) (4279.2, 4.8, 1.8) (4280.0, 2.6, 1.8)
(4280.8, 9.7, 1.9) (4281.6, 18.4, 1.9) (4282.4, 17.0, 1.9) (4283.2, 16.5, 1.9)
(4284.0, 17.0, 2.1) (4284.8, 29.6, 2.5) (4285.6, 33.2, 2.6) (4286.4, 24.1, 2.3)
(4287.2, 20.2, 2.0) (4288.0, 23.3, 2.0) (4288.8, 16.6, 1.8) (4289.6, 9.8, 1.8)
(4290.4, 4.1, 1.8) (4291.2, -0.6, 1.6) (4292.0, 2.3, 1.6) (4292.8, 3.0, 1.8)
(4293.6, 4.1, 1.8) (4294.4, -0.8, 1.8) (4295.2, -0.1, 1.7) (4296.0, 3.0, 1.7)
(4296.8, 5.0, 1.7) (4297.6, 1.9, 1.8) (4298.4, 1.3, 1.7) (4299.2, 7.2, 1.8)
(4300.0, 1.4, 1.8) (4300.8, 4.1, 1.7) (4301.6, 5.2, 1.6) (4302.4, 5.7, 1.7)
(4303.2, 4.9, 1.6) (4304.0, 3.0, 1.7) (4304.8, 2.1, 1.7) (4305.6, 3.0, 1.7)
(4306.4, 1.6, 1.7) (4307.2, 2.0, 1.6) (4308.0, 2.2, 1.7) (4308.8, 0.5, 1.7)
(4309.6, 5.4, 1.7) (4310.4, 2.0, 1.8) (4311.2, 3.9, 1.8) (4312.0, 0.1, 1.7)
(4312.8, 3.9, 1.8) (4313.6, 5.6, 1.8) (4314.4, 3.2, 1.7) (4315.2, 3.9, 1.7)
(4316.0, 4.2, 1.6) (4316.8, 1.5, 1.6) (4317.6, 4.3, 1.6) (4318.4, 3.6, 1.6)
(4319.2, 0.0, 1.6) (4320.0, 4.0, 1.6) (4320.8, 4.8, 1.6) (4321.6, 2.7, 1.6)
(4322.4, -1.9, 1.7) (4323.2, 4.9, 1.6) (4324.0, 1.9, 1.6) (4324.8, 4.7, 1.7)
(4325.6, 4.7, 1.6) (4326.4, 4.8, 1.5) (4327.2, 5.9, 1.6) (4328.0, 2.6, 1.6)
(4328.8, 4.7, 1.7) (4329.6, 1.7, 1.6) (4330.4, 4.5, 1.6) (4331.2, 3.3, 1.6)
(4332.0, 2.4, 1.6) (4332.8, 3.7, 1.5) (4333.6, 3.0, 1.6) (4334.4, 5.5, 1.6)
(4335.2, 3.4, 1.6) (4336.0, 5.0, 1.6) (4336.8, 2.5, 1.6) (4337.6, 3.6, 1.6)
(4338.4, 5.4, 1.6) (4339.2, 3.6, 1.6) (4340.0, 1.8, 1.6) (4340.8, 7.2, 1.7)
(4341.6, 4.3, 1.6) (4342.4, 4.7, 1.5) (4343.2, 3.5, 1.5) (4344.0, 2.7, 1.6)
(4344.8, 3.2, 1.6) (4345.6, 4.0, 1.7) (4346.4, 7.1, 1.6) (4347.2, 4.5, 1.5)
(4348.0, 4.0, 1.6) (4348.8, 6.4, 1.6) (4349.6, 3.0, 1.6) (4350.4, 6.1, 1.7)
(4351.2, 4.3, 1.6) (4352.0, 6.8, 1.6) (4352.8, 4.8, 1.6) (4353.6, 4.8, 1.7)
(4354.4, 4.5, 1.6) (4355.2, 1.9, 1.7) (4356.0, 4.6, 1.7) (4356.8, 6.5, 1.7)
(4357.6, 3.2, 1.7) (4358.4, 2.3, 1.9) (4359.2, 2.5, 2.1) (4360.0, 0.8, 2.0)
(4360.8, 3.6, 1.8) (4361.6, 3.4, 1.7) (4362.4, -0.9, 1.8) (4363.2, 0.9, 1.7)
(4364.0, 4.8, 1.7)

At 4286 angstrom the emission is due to [O II] 3727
